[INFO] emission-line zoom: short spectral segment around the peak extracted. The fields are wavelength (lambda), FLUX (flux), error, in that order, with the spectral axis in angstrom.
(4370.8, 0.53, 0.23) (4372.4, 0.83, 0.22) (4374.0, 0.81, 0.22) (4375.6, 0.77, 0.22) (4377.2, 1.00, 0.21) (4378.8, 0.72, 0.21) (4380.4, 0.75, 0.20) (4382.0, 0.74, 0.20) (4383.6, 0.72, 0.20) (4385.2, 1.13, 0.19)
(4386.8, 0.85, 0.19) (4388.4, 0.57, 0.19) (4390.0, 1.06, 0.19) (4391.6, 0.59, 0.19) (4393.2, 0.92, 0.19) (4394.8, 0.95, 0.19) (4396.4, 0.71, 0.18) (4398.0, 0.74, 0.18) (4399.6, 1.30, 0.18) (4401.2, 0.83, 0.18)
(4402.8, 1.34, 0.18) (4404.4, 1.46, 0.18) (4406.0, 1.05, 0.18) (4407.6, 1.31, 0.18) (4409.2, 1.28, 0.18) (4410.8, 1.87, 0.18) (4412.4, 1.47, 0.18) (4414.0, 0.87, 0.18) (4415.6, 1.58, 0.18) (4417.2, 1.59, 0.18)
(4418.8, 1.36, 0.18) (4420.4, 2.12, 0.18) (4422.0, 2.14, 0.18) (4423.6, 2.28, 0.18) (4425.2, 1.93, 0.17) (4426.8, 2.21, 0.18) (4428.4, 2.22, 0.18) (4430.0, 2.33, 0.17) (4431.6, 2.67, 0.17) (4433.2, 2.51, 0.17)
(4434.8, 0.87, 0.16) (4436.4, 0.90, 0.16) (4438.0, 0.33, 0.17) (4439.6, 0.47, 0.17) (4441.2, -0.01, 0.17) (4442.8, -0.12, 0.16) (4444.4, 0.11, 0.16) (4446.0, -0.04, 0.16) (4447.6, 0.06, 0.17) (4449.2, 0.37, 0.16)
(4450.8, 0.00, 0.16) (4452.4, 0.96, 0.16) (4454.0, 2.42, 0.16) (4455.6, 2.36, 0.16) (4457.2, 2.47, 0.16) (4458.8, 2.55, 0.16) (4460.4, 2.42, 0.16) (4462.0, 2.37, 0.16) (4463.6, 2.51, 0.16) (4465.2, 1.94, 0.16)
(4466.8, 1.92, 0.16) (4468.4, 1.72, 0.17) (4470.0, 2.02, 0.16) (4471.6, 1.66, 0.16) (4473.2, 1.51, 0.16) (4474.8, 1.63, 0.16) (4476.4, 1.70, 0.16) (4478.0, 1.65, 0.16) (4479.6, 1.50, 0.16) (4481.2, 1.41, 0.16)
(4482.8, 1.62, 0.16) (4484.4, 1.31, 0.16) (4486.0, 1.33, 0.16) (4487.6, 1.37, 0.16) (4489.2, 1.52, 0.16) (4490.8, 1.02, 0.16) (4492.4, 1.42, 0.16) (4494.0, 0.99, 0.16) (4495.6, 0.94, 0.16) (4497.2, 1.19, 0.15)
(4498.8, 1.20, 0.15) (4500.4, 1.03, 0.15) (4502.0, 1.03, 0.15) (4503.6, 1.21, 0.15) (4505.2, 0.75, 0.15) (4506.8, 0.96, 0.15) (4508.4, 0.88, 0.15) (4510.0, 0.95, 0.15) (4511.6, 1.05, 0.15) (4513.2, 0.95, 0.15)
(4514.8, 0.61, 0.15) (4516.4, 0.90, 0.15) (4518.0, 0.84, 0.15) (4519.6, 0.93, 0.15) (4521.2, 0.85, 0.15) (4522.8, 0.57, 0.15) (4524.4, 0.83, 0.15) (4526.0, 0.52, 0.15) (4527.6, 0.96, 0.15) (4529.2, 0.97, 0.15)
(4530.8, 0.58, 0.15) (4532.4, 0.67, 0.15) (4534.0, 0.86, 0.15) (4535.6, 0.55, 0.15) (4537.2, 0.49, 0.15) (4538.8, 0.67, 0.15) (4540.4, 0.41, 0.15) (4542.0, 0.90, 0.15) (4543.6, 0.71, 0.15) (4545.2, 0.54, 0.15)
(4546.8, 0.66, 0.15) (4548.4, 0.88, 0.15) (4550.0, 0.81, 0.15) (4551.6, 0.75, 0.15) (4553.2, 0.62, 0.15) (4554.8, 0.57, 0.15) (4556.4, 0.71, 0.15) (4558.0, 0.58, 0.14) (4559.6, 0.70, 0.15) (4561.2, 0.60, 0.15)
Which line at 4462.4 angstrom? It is C IV 1549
